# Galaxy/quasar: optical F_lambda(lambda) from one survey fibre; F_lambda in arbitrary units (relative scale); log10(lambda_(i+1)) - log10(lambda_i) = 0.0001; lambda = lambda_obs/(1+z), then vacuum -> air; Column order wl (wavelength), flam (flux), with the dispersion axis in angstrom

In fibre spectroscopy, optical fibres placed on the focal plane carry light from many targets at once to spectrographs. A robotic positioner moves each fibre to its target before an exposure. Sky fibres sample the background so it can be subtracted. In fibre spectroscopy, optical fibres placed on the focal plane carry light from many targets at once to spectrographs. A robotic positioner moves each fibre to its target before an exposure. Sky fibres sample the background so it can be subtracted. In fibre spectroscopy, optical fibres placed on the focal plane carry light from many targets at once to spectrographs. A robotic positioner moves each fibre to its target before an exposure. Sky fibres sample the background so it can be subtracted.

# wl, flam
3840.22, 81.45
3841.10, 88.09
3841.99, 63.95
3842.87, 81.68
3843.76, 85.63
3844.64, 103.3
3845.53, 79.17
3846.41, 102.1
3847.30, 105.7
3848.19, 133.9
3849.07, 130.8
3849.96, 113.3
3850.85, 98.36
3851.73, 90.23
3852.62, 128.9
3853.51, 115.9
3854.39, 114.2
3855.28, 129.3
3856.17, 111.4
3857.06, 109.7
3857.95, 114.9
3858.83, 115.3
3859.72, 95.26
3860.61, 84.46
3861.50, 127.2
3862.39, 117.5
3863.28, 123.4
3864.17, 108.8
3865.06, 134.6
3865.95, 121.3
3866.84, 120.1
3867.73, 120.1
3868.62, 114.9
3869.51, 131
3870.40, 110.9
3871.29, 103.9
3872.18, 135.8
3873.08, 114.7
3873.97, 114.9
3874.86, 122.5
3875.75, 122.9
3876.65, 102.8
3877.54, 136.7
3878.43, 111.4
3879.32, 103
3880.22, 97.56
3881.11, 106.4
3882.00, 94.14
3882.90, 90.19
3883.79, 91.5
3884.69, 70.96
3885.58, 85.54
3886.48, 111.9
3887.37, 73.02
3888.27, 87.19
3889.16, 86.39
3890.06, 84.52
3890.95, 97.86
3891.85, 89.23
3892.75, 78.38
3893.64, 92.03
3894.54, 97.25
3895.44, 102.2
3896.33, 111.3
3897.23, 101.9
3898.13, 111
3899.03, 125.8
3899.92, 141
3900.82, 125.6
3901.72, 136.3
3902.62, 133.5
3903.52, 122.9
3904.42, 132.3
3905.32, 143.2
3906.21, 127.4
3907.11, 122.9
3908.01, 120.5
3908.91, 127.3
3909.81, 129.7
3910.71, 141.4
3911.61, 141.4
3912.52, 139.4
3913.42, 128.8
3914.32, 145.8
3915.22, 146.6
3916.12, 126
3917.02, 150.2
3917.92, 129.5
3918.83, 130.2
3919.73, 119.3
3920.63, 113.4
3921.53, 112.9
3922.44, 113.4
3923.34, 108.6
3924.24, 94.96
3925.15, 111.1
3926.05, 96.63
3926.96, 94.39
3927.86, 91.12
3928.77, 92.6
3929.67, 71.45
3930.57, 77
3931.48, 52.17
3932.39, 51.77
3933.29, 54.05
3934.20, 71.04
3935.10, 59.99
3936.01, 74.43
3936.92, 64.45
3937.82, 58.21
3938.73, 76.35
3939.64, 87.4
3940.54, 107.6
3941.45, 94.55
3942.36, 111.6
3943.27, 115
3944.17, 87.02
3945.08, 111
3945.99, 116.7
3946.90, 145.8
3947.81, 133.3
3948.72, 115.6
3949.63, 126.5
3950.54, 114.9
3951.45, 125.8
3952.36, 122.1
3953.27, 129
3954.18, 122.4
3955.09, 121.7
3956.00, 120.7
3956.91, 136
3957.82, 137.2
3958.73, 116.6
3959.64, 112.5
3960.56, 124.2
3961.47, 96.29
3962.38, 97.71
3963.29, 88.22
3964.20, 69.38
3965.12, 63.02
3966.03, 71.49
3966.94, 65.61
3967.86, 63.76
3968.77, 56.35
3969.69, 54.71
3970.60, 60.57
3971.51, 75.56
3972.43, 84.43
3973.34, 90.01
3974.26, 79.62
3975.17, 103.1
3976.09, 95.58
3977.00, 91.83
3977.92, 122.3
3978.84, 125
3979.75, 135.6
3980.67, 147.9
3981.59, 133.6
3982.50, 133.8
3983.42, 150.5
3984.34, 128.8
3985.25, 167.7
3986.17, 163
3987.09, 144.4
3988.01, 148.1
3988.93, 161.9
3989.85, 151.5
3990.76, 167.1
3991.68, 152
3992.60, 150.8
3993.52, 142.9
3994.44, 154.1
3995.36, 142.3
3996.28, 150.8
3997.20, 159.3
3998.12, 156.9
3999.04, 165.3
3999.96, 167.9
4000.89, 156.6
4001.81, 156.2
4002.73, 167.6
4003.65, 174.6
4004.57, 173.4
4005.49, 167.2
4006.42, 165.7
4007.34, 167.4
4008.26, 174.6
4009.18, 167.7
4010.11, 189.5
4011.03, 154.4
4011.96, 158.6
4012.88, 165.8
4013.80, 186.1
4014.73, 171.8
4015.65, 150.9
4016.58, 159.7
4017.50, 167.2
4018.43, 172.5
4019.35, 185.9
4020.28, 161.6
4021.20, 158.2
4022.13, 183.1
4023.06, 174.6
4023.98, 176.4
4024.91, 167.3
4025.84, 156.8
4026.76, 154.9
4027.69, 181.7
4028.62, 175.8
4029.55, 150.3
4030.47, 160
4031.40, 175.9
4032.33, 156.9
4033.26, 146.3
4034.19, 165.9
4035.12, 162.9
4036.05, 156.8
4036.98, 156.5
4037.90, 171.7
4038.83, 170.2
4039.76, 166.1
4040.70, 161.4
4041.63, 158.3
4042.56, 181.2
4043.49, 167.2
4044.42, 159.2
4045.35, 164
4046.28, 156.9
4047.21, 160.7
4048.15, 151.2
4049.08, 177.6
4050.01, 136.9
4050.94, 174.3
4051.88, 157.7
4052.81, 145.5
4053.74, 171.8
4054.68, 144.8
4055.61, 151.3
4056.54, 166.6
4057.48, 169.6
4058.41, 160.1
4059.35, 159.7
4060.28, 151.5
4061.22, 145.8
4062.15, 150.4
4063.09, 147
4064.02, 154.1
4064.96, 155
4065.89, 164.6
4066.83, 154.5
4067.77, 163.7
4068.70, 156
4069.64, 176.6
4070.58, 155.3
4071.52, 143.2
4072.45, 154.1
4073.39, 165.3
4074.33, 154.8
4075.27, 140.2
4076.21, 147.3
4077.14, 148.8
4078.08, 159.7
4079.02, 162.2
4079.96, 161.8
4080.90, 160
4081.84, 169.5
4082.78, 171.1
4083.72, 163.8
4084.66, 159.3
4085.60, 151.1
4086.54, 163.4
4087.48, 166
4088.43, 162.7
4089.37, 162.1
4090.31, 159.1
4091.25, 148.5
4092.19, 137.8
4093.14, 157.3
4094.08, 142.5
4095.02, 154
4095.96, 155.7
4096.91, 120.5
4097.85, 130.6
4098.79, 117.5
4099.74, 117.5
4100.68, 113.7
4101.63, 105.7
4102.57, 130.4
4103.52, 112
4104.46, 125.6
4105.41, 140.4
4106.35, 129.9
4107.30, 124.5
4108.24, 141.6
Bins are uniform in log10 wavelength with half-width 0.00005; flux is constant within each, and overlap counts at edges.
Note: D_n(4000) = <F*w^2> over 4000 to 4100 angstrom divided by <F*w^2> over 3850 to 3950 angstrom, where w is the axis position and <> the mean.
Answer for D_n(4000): 1.6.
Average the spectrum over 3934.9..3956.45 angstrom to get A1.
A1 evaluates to 106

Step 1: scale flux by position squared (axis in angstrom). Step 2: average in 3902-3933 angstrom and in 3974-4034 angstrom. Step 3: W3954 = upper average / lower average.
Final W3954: 1.4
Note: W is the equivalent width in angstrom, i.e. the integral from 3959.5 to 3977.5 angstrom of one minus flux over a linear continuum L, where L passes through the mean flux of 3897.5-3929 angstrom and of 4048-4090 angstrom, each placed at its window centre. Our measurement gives 7.2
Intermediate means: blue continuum 124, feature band 81.7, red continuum 158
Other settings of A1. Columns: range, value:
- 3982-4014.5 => 160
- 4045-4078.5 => 157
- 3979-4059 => 161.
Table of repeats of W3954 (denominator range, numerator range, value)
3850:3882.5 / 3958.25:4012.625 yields 1.21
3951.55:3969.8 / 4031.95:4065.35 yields 1.67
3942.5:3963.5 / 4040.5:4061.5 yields 1.42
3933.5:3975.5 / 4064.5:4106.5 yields 1.64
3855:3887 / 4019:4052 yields 1.61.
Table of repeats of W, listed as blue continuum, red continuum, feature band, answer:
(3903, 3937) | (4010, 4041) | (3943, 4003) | 7.14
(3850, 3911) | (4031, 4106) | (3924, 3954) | 7.14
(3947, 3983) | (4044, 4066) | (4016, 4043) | -4.53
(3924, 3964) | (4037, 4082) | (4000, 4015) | -4.10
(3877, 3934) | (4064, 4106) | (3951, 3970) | 3.22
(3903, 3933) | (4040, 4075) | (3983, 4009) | -3.53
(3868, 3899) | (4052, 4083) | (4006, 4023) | -3.33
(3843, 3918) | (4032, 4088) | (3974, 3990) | 0.77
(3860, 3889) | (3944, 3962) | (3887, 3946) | 4.92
